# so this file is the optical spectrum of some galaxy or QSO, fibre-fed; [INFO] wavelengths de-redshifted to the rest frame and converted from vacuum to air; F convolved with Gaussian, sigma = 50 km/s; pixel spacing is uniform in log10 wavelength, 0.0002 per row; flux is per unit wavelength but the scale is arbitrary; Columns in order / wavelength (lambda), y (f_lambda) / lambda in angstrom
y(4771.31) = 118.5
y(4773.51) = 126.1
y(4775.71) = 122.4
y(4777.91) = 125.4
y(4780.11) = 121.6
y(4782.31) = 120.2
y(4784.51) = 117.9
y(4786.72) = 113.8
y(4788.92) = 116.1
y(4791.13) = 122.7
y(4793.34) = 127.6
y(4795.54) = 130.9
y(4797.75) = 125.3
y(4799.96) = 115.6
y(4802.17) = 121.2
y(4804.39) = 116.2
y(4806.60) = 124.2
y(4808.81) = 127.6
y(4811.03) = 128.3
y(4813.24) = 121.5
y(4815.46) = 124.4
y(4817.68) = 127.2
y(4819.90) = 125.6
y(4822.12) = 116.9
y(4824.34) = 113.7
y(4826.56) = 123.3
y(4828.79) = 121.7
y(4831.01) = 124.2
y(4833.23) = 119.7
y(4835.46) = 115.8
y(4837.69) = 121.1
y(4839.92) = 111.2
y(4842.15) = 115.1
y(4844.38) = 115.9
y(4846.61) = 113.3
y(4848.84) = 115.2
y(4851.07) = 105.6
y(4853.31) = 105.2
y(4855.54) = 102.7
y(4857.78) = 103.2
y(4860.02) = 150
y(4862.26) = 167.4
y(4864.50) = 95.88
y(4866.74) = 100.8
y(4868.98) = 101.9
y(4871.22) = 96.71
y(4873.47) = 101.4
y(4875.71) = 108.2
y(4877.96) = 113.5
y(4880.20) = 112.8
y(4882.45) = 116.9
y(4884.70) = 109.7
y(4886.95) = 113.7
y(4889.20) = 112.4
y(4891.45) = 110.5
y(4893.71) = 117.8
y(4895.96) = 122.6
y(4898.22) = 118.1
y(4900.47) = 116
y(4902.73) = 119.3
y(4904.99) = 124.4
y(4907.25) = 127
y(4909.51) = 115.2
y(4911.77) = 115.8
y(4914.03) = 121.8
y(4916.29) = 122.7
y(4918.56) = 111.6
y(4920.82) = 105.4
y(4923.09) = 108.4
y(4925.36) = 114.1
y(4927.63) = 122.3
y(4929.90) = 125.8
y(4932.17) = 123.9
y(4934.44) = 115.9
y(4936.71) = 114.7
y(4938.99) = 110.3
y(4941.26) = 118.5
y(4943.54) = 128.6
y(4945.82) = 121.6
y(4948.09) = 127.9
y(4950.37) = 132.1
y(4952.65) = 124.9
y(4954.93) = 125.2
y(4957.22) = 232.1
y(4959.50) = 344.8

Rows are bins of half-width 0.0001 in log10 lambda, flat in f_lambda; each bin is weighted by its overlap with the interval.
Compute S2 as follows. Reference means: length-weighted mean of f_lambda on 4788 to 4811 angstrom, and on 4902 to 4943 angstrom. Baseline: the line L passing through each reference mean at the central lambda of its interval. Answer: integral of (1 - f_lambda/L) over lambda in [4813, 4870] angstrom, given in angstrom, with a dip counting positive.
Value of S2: 1.7 angstrom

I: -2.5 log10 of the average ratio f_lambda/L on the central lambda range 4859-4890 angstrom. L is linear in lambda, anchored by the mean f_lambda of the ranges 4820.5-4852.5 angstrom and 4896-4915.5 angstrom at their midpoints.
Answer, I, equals 0.04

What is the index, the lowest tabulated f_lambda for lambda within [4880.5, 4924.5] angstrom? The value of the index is 105.4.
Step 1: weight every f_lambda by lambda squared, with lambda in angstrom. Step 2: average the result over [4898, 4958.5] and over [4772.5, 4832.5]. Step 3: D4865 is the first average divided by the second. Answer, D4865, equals 1.07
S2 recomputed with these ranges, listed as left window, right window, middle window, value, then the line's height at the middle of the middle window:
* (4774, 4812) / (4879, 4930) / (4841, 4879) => 2.0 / 119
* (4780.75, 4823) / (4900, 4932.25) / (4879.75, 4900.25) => 0.7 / 119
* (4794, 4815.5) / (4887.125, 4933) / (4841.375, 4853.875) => 1.0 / 121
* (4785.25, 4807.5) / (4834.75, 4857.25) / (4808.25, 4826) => -0.9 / 117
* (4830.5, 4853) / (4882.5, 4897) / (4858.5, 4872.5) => -0.4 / 115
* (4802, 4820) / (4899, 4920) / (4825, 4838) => 0.2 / 123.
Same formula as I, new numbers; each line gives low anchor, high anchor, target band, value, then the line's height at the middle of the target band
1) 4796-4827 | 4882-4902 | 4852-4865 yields -0.03 mag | 118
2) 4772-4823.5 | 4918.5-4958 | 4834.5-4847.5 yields 0.07 mag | 123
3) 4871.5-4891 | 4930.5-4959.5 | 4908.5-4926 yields 0.11 mag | 127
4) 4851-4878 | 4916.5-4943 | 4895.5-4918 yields -0.05 mag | 115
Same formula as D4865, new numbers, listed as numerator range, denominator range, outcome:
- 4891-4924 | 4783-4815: 1.00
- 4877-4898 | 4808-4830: 0.96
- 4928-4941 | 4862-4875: 1.14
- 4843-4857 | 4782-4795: 0.94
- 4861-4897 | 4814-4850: 0.97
